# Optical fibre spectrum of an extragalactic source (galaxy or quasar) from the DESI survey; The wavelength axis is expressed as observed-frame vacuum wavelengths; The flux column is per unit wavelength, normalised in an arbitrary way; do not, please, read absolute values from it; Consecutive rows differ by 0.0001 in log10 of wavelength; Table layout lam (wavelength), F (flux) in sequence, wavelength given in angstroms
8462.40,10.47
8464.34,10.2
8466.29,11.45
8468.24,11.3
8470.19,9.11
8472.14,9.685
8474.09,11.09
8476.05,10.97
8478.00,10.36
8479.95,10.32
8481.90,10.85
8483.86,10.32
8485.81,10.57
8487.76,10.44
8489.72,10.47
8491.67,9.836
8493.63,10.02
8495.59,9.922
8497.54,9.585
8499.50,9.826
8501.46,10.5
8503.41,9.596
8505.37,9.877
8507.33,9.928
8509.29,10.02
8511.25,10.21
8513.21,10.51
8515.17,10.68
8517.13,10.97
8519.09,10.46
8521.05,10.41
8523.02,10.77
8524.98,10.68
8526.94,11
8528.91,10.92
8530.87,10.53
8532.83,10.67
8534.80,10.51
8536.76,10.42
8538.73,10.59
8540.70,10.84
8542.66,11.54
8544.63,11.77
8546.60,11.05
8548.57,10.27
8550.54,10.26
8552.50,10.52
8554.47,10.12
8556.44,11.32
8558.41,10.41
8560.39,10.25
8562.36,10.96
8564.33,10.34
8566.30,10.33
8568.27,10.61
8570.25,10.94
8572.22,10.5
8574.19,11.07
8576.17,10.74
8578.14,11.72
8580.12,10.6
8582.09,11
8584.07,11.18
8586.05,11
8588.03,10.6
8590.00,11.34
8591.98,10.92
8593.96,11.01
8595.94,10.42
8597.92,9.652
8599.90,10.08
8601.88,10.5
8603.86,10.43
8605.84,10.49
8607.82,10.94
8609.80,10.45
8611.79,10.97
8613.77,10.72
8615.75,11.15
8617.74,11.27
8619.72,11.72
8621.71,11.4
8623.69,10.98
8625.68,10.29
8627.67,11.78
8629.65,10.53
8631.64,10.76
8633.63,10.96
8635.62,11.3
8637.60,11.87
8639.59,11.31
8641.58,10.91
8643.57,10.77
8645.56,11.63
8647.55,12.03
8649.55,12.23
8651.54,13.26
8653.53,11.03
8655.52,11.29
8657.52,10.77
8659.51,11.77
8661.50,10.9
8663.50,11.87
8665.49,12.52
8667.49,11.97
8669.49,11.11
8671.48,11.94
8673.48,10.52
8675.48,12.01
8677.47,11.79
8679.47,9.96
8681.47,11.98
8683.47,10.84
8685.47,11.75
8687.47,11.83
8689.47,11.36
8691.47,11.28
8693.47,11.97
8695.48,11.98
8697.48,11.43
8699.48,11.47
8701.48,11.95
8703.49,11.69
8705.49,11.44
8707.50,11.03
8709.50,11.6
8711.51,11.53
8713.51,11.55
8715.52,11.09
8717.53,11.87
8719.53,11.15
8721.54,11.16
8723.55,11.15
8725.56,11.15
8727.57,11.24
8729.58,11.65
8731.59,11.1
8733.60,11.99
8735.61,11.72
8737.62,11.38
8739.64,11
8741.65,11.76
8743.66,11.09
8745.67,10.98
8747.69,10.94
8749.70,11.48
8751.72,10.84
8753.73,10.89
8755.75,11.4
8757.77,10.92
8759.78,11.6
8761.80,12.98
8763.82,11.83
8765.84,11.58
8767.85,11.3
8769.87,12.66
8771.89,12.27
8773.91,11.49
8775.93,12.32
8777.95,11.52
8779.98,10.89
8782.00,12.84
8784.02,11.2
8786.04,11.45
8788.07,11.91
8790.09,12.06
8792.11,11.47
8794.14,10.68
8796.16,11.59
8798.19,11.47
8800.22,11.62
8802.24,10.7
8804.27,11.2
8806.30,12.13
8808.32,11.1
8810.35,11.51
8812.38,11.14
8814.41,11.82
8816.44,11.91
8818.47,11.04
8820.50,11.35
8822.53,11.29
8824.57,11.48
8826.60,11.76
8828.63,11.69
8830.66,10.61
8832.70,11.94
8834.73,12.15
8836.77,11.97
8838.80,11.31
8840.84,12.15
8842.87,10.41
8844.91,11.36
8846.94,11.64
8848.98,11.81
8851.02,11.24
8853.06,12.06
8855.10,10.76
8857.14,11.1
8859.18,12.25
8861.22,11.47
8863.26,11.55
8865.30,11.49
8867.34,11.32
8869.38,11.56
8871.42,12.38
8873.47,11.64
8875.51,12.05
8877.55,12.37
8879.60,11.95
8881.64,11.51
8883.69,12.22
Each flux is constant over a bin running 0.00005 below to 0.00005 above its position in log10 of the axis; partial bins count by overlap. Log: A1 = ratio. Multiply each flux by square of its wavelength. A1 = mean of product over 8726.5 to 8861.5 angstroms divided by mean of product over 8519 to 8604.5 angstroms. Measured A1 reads 1.1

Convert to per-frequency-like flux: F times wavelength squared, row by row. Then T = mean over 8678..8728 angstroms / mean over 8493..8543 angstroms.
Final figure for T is 1.1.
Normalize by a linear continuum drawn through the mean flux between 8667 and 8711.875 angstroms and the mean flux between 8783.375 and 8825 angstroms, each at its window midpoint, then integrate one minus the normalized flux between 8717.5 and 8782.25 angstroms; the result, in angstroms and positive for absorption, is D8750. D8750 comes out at -0.2 angstroms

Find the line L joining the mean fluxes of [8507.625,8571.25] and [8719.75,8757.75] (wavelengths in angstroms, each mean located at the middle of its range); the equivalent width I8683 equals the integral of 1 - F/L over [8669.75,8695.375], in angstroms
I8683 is -0.8 angstroms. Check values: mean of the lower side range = 10.6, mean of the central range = 11.4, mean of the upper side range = 11.3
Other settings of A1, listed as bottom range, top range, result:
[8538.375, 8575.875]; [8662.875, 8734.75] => 1.11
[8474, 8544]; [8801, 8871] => 1.19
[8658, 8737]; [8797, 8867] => 1.03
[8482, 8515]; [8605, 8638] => 1.12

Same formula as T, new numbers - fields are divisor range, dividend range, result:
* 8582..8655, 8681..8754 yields 1.06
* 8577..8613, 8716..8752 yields 1.09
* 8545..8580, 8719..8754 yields 1.10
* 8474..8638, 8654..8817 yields 1.12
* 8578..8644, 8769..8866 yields 1.11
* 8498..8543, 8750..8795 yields 1.18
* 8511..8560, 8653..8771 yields 1.12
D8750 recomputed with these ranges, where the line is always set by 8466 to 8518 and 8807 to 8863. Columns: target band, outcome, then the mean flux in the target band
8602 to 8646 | -1.0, 11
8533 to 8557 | -0.6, 10.8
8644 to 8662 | -1.3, 11.7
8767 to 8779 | -0.7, 11.9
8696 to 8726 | -1.0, 11.4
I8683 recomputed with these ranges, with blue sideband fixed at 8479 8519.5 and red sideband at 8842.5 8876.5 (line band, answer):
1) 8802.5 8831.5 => 0.0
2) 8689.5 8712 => -1.2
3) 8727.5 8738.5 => -0.4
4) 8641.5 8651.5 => -0.9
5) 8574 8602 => -0.6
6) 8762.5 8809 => -1.4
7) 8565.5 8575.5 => -0.2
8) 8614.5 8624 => -0.6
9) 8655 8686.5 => -1.7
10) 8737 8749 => -0.1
